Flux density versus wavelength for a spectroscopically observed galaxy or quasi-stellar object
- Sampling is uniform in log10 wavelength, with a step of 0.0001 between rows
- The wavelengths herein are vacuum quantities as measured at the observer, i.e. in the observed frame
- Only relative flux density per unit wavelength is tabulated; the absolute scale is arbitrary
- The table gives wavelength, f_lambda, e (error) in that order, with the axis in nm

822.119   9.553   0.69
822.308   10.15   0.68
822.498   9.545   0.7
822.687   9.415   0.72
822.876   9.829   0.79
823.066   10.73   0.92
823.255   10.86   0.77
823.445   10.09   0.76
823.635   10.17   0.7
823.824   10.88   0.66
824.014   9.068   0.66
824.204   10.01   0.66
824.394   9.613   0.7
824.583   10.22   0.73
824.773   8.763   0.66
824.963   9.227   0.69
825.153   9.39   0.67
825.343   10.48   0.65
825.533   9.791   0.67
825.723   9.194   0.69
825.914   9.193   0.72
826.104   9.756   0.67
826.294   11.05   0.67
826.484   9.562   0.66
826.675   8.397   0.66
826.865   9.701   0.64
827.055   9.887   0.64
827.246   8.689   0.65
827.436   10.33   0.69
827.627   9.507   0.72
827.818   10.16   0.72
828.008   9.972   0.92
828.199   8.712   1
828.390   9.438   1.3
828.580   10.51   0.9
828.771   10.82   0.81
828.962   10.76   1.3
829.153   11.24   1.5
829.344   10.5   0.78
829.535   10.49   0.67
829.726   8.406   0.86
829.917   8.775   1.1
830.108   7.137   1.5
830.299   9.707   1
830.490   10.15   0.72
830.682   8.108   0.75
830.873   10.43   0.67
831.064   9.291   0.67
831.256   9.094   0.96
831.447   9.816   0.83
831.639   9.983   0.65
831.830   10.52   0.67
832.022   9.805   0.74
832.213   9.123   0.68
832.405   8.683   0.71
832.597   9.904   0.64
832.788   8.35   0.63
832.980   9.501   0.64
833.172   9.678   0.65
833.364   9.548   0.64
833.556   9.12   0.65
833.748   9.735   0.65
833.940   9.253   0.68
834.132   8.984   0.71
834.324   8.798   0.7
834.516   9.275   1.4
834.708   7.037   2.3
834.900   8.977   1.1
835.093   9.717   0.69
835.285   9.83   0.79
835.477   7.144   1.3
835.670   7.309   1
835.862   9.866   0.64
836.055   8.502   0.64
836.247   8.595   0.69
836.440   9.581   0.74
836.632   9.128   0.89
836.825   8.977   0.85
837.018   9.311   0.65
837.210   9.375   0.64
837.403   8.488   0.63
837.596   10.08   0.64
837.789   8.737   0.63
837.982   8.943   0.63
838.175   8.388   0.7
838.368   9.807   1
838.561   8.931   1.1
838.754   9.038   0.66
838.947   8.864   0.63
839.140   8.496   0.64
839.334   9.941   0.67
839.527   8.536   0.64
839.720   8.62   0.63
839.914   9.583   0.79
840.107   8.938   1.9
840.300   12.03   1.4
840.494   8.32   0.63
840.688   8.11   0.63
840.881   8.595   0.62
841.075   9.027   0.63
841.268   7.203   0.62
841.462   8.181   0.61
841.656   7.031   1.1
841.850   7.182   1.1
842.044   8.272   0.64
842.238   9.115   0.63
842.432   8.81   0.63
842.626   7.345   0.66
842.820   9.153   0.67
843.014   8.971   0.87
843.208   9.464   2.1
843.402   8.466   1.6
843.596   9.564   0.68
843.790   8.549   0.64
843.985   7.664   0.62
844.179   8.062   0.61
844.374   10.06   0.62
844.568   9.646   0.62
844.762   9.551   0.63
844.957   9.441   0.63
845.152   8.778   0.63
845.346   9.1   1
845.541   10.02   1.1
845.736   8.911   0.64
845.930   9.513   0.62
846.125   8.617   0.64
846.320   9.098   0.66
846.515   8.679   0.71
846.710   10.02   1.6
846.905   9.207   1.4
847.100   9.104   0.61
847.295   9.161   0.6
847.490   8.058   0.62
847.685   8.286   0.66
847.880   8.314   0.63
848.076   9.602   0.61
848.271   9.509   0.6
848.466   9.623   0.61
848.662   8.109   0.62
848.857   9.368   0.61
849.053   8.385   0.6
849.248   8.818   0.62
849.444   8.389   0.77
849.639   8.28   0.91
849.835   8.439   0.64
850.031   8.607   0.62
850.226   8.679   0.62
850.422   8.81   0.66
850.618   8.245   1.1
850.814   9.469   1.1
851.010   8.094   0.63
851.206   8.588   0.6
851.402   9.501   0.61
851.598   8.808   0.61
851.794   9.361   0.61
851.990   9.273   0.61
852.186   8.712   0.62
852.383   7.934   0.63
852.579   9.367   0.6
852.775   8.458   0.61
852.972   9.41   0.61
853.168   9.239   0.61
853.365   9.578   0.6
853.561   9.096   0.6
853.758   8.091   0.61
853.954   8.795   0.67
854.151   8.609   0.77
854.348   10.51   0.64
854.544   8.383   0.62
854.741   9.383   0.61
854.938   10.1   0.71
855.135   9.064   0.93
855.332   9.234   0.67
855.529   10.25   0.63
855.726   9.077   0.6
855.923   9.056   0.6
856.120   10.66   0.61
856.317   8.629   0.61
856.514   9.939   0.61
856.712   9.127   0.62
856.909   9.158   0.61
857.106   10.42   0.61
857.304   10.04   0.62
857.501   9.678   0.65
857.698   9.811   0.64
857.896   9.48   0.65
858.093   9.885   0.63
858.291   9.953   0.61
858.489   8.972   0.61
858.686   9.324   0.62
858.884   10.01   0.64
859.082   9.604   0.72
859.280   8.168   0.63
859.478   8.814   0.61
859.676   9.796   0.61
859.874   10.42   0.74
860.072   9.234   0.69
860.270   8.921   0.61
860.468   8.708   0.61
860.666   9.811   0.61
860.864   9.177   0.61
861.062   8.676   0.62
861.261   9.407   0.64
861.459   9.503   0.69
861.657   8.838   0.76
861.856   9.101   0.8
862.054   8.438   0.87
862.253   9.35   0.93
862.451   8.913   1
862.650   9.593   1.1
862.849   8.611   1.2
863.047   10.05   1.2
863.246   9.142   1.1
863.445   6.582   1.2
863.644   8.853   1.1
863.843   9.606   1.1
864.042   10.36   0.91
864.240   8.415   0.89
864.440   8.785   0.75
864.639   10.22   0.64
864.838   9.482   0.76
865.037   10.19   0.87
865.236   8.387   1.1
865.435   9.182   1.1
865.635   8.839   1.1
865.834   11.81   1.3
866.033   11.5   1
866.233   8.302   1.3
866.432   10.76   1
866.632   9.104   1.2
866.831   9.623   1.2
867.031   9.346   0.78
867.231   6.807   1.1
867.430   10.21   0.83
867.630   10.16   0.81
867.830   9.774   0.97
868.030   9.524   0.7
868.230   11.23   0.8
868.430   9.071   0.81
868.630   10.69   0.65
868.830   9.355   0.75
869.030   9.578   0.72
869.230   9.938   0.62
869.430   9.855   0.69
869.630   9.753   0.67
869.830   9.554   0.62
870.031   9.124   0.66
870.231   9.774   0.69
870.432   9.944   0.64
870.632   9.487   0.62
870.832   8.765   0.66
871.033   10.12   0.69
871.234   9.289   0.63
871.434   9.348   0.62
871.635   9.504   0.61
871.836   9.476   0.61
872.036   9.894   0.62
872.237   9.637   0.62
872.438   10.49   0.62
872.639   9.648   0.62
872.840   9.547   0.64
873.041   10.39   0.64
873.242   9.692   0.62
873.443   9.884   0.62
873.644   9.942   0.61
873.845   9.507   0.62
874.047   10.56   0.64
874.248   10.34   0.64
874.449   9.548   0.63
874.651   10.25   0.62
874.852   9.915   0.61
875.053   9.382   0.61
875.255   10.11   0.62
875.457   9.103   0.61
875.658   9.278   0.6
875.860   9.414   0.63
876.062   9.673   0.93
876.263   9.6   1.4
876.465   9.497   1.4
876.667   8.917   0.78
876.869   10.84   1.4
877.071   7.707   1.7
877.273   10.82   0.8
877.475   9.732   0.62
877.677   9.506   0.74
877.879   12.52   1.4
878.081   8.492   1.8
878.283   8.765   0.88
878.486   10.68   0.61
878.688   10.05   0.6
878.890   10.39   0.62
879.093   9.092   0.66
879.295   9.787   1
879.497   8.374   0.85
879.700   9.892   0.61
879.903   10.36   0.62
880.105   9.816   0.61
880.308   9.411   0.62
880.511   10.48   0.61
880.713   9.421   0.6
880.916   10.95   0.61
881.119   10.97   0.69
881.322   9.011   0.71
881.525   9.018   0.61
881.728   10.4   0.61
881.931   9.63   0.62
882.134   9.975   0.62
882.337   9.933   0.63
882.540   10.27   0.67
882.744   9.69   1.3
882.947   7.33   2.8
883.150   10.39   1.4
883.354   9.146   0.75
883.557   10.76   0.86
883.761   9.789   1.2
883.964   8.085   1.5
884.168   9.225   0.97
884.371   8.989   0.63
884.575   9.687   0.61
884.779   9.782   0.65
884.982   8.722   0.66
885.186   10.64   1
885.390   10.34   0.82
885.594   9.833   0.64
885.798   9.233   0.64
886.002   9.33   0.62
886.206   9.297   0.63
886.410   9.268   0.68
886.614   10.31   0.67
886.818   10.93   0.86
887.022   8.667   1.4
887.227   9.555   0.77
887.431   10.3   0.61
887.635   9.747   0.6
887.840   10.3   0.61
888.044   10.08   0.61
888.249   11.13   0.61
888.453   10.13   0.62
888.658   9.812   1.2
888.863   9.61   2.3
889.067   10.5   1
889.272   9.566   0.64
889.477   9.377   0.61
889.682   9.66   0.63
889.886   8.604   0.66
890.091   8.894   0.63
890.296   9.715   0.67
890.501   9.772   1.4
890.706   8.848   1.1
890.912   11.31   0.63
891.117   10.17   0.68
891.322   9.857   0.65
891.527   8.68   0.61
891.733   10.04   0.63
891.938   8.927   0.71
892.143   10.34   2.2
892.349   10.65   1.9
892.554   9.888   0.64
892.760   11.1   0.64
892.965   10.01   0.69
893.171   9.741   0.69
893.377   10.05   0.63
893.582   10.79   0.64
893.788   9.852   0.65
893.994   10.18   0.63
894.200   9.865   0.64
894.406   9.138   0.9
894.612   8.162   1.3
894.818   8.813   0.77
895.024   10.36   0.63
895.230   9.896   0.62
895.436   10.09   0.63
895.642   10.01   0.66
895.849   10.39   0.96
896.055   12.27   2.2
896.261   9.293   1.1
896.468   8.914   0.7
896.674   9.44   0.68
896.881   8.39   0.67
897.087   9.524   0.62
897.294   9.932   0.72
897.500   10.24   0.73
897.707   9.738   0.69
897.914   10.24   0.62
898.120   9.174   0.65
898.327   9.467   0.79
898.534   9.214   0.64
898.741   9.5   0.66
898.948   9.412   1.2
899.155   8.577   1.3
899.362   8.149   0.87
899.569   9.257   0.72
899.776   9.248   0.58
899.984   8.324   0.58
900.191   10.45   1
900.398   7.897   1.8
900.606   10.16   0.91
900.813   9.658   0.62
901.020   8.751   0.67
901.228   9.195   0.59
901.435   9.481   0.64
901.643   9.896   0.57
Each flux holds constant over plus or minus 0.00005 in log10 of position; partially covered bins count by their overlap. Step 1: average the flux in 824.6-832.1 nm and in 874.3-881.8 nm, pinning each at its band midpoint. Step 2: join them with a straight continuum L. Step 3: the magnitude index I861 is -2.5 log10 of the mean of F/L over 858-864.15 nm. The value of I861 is 0.059 mag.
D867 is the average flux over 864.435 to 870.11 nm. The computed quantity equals 9.68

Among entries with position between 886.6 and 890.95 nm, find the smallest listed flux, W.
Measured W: 8.604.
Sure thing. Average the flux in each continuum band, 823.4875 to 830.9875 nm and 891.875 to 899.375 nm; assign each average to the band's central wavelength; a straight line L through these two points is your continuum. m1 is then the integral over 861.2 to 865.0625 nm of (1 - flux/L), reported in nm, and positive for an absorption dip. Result 0.23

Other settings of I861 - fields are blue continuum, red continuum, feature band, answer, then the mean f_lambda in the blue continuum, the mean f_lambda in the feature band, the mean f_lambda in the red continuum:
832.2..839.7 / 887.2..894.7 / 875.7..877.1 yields 0.02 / 9.01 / 9.46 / 9.85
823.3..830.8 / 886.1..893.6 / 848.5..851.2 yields 0.14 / 9.7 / 8.61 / 9.87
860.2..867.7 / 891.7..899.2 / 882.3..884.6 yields 0.02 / 9.28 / 9.42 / 9.78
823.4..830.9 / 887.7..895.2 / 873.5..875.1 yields -0.02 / 9.7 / 9.95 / 9.83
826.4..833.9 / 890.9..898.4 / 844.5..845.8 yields 0.03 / 9.57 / 9.35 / 9.85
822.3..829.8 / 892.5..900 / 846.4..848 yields 0.11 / 9.86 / 8.86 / 9.65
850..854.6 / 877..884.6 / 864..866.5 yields -0.05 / 8.91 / 9.69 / 9.71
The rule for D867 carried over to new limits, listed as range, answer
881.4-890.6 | 9.67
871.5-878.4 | 9.75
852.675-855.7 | 9.21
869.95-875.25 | 9.76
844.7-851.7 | 8.92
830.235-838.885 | 9.17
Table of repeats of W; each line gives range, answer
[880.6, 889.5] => 7.33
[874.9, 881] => 7.707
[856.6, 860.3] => 8.168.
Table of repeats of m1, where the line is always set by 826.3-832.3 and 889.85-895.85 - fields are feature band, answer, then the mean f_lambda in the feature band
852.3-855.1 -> 0.186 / 9.07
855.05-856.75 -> 0.046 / 9.46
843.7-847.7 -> 0.273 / 9.04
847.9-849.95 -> 0.186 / 8.83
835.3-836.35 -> 0.138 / 8.41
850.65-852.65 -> 0.172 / 8.88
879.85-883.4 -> -0.003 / 9.79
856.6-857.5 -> 0.004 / 9.69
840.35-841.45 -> 0.146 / 8.4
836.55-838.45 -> 0.111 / 9.12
